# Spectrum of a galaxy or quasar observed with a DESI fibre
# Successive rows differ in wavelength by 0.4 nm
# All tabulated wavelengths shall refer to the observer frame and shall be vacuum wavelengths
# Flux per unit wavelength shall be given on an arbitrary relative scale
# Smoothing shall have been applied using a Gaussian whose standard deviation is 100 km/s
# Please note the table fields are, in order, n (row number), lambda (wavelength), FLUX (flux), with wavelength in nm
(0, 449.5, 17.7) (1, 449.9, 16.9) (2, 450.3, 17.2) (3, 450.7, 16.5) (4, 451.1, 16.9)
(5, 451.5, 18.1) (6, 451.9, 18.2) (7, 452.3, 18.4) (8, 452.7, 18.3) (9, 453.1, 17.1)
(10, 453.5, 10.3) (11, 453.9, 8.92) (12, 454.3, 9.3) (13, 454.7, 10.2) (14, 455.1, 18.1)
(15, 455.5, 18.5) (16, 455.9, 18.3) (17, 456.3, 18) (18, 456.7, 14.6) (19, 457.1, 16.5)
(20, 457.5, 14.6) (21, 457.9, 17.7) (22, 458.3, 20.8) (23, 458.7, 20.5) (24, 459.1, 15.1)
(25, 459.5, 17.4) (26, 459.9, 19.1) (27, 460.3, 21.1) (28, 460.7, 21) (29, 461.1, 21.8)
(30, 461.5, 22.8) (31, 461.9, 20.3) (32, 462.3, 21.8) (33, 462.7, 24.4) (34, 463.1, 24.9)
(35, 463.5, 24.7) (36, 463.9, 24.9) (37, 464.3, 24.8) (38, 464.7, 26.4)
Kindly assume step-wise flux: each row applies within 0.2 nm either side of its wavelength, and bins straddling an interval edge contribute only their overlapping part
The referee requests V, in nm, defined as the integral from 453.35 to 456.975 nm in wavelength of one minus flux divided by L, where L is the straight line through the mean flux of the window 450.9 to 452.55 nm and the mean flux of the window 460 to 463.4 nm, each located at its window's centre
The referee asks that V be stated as 1.00 nm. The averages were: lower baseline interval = 17.9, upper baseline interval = 22.2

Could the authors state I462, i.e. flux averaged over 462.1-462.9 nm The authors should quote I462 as 23.1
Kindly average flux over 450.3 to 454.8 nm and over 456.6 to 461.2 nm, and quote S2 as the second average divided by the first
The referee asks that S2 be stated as 1.23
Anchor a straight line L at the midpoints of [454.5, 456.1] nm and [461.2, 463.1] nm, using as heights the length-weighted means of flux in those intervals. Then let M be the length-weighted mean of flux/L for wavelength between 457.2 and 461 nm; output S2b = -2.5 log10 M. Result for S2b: 0.07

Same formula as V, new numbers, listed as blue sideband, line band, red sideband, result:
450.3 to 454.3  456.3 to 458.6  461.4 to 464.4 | 0.28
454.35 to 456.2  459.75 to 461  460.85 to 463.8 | 0.03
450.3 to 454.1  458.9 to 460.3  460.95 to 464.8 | 0.23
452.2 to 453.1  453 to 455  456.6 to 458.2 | 0.72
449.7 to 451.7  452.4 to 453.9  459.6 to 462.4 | 0.28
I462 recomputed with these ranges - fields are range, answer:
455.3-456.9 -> 17.4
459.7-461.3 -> 20.7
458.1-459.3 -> 18.8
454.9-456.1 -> 18.3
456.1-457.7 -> 15.9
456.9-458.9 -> 18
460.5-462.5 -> 21.5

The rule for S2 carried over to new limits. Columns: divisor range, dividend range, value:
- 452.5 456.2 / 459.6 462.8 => 1.48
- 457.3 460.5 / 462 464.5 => 1.32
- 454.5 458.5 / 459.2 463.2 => 1.27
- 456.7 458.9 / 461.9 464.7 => 1.36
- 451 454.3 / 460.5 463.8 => 1.48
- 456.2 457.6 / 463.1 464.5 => 1.56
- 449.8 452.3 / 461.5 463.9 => 1.34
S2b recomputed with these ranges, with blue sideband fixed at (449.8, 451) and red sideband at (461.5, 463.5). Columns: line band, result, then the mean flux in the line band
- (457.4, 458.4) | 0.170 mag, 17.7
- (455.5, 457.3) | 0.169 mag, 17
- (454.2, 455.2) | 0.478 mag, 12.3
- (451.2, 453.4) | 0.012 mag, 17.6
